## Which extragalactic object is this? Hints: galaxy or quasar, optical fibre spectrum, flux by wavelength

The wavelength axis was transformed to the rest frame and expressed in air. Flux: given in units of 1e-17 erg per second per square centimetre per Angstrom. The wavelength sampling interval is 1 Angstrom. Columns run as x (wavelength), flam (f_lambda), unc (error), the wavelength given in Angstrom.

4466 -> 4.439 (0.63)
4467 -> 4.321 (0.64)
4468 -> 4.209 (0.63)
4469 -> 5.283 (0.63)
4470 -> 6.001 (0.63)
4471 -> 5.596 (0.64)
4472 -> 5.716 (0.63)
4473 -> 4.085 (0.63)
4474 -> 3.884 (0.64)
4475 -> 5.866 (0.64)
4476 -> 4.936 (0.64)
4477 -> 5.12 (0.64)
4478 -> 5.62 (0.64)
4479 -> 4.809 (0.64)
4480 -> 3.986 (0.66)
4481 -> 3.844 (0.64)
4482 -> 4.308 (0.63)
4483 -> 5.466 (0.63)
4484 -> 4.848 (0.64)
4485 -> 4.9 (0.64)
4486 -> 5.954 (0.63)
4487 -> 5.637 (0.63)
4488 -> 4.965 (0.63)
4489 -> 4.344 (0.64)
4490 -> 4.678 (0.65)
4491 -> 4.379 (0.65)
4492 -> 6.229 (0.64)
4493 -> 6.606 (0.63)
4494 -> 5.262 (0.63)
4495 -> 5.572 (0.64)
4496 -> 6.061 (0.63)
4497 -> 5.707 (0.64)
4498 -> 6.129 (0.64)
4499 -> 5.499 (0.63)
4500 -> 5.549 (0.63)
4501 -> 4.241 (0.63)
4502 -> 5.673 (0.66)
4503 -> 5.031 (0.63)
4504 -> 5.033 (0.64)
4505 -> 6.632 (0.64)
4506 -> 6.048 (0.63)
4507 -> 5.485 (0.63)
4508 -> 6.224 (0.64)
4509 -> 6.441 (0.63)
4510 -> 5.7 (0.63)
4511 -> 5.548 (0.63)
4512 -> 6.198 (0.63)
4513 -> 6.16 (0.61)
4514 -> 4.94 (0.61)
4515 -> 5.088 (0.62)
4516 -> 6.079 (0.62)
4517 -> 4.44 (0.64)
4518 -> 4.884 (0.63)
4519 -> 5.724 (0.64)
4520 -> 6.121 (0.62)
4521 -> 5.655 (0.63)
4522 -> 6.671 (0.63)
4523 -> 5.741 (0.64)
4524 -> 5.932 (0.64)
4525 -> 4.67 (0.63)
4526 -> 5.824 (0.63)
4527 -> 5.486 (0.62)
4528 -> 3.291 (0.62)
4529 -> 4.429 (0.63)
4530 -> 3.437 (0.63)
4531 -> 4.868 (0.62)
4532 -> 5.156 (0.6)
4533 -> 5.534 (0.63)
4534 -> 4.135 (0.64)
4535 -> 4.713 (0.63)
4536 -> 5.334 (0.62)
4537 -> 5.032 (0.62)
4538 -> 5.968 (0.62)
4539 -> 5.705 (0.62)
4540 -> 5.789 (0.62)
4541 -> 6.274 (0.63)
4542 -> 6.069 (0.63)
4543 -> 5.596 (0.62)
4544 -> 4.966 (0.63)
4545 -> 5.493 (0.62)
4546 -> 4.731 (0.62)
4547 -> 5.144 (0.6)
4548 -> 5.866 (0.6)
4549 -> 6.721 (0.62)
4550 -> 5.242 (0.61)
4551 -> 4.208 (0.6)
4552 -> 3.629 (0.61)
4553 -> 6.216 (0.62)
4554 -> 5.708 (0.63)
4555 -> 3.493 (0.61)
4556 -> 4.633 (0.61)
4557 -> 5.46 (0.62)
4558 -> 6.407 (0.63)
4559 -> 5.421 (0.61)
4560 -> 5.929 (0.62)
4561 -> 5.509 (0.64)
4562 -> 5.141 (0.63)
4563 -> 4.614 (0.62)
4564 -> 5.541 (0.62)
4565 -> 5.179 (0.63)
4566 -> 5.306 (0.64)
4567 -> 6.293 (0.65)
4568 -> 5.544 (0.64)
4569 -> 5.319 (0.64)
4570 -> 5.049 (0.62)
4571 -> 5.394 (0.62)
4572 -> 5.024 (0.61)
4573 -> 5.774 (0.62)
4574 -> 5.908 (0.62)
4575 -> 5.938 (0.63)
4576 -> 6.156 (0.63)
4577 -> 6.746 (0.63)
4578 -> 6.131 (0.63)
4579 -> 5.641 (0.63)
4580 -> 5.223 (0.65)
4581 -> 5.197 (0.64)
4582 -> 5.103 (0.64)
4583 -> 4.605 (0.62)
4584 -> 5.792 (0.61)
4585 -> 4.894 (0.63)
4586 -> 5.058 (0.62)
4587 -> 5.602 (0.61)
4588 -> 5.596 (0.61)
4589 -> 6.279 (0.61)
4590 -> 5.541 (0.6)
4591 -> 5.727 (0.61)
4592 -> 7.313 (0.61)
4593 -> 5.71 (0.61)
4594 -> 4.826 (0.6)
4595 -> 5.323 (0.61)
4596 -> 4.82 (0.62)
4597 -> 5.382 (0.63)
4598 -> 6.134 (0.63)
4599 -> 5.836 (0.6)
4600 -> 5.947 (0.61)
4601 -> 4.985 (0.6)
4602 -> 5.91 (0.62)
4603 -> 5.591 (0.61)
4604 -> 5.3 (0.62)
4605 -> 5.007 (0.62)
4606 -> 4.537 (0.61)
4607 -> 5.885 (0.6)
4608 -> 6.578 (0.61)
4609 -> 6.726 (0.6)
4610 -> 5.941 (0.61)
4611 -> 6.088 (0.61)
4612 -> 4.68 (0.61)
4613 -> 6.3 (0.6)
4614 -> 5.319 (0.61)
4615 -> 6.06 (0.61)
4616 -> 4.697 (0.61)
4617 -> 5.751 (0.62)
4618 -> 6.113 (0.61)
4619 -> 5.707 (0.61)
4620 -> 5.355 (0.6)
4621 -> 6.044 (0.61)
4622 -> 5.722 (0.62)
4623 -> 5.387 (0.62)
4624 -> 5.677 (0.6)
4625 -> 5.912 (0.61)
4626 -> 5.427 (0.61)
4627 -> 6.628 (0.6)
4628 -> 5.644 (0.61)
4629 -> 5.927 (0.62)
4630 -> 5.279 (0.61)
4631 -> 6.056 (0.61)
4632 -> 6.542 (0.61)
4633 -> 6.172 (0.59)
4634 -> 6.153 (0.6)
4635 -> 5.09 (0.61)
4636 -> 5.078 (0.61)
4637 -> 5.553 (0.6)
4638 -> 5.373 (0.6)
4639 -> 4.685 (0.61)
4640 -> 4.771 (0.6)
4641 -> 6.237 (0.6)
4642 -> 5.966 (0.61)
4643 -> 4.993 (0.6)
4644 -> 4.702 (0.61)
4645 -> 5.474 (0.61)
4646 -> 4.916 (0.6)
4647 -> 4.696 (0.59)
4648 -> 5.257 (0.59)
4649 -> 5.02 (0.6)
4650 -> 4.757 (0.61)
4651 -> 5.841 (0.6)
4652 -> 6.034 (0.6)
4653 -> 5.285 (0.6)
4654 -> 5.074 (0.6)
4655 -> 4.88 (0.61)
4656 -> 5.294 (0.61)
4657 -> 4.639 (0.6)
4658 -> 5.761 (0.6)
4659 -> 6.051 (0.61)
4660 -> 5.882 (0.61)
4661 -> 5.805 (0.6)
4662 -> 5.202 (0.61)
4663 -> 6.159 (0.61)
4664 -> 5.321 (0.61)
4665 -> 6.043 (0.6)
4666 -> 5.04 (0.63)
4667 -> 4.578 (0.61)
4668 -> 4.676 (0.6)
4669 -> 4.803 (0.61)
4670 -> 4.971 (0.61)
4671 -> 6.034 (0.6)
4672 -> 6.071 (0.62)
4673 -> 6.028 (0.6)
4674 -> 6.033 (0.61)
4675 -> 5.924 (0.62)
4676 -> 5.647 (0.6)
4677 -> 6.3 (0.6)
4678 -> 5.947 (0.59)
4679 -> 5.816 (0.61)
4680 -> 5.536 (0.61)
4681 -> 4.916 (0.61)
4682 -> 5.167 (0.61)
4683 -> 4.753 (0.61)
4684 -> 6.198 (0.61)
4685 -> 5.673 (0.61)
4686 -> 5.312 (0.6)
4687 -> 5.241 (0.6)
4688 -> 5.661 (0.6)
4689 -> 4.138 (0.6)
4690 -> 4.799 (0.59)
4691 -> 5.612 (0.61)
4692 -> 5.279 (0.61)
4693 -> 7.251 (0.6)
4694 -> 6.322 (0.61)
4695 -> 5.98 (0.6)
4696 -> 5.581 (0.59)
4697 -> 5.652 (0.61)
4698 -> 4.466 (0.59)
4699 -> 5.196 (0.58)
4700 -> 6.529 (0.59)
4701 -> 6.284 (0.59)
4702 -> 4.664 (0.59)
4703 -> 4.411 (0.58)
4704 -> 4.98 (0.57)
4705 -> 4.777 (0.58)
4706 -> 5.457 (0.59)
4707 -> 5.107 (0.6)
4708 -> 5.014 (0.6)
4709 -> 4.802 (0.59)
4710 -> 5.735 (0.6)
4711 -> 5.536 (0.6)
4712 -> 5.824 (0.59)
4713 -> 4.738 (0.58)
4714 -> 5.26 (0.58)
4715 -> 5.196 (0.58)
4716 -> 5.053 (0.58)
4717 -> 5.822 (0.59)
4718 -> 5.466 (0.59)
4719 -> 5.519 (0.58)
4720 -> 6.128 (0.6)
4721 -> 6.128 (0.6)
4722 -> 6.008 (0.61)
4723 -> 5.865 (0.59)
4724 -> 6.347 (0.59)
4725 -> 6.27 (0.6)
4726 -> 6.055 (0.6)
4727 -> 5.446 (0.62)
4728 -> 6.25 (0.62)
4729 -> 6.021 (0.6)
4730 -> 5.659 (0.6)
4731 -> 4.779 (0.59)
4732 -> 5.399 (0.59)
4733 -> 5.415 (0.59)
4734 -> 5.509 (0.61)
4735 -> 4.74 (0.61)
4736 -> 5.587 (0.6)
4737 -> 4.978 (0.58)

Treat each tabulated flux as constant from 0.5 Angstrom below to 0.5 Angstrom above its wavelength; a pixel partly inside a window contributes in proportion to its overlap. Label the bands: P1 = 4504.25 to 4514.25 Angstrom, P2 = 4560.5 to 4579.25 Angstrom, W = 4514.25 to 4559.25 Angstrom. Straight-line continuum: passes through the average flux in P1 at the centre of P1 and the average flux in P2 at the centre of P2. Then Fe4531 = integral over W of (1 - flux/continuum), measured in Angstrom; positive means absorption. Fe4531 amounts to 4.0 Angstrom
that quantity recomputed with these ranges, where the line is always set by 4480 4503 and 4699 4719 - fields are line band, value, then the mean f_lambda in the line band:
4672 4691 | -0.8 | 5.52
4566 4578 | -1.1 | 5.74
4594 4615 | -1.3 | 5.61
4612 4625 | -0.9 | 5.65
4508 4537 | -0.3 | 5.3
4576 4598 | -1.3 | 5.58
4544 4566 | 0.0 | 5.25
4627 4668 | -1.2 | 5.44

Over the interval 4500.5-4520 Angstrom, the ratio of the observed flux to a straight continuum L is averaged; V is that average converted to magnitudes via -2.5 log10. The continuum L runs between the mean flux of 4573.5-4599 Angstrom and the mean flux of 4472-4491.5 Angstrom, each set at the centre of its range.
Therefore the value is -0.10 mag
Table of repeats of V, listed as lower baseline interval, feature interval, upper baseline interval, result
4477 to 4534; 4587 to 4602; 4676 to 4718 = -0.06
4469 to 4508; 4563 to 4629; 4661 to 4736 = -0.05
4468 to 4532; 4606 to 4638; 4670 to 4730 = -0.06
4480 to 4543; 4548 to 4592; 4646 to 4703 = -0.01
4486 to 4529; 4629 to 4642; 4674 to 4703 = -0.01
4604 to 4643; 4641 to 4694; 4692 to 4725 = 0.03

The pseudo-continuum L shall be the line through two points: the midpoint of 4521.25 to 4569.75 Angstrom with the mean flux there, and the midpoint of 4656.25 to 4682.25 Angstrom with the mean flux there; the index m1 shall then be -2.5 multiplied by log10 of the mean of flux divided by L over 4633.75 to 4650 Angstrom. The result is 0.06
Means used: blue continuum 5.28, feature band 5.22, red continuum 5.55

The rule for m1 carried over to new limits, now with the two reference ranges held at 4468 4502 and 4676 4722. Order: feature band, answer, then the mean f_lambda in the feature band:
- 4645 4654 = 0.03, 5.23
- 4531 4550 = -0.04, 5.44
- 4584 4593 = -0.09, 5.75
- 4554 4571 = -0.01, 5.32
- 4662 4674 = -0.01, 5.45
